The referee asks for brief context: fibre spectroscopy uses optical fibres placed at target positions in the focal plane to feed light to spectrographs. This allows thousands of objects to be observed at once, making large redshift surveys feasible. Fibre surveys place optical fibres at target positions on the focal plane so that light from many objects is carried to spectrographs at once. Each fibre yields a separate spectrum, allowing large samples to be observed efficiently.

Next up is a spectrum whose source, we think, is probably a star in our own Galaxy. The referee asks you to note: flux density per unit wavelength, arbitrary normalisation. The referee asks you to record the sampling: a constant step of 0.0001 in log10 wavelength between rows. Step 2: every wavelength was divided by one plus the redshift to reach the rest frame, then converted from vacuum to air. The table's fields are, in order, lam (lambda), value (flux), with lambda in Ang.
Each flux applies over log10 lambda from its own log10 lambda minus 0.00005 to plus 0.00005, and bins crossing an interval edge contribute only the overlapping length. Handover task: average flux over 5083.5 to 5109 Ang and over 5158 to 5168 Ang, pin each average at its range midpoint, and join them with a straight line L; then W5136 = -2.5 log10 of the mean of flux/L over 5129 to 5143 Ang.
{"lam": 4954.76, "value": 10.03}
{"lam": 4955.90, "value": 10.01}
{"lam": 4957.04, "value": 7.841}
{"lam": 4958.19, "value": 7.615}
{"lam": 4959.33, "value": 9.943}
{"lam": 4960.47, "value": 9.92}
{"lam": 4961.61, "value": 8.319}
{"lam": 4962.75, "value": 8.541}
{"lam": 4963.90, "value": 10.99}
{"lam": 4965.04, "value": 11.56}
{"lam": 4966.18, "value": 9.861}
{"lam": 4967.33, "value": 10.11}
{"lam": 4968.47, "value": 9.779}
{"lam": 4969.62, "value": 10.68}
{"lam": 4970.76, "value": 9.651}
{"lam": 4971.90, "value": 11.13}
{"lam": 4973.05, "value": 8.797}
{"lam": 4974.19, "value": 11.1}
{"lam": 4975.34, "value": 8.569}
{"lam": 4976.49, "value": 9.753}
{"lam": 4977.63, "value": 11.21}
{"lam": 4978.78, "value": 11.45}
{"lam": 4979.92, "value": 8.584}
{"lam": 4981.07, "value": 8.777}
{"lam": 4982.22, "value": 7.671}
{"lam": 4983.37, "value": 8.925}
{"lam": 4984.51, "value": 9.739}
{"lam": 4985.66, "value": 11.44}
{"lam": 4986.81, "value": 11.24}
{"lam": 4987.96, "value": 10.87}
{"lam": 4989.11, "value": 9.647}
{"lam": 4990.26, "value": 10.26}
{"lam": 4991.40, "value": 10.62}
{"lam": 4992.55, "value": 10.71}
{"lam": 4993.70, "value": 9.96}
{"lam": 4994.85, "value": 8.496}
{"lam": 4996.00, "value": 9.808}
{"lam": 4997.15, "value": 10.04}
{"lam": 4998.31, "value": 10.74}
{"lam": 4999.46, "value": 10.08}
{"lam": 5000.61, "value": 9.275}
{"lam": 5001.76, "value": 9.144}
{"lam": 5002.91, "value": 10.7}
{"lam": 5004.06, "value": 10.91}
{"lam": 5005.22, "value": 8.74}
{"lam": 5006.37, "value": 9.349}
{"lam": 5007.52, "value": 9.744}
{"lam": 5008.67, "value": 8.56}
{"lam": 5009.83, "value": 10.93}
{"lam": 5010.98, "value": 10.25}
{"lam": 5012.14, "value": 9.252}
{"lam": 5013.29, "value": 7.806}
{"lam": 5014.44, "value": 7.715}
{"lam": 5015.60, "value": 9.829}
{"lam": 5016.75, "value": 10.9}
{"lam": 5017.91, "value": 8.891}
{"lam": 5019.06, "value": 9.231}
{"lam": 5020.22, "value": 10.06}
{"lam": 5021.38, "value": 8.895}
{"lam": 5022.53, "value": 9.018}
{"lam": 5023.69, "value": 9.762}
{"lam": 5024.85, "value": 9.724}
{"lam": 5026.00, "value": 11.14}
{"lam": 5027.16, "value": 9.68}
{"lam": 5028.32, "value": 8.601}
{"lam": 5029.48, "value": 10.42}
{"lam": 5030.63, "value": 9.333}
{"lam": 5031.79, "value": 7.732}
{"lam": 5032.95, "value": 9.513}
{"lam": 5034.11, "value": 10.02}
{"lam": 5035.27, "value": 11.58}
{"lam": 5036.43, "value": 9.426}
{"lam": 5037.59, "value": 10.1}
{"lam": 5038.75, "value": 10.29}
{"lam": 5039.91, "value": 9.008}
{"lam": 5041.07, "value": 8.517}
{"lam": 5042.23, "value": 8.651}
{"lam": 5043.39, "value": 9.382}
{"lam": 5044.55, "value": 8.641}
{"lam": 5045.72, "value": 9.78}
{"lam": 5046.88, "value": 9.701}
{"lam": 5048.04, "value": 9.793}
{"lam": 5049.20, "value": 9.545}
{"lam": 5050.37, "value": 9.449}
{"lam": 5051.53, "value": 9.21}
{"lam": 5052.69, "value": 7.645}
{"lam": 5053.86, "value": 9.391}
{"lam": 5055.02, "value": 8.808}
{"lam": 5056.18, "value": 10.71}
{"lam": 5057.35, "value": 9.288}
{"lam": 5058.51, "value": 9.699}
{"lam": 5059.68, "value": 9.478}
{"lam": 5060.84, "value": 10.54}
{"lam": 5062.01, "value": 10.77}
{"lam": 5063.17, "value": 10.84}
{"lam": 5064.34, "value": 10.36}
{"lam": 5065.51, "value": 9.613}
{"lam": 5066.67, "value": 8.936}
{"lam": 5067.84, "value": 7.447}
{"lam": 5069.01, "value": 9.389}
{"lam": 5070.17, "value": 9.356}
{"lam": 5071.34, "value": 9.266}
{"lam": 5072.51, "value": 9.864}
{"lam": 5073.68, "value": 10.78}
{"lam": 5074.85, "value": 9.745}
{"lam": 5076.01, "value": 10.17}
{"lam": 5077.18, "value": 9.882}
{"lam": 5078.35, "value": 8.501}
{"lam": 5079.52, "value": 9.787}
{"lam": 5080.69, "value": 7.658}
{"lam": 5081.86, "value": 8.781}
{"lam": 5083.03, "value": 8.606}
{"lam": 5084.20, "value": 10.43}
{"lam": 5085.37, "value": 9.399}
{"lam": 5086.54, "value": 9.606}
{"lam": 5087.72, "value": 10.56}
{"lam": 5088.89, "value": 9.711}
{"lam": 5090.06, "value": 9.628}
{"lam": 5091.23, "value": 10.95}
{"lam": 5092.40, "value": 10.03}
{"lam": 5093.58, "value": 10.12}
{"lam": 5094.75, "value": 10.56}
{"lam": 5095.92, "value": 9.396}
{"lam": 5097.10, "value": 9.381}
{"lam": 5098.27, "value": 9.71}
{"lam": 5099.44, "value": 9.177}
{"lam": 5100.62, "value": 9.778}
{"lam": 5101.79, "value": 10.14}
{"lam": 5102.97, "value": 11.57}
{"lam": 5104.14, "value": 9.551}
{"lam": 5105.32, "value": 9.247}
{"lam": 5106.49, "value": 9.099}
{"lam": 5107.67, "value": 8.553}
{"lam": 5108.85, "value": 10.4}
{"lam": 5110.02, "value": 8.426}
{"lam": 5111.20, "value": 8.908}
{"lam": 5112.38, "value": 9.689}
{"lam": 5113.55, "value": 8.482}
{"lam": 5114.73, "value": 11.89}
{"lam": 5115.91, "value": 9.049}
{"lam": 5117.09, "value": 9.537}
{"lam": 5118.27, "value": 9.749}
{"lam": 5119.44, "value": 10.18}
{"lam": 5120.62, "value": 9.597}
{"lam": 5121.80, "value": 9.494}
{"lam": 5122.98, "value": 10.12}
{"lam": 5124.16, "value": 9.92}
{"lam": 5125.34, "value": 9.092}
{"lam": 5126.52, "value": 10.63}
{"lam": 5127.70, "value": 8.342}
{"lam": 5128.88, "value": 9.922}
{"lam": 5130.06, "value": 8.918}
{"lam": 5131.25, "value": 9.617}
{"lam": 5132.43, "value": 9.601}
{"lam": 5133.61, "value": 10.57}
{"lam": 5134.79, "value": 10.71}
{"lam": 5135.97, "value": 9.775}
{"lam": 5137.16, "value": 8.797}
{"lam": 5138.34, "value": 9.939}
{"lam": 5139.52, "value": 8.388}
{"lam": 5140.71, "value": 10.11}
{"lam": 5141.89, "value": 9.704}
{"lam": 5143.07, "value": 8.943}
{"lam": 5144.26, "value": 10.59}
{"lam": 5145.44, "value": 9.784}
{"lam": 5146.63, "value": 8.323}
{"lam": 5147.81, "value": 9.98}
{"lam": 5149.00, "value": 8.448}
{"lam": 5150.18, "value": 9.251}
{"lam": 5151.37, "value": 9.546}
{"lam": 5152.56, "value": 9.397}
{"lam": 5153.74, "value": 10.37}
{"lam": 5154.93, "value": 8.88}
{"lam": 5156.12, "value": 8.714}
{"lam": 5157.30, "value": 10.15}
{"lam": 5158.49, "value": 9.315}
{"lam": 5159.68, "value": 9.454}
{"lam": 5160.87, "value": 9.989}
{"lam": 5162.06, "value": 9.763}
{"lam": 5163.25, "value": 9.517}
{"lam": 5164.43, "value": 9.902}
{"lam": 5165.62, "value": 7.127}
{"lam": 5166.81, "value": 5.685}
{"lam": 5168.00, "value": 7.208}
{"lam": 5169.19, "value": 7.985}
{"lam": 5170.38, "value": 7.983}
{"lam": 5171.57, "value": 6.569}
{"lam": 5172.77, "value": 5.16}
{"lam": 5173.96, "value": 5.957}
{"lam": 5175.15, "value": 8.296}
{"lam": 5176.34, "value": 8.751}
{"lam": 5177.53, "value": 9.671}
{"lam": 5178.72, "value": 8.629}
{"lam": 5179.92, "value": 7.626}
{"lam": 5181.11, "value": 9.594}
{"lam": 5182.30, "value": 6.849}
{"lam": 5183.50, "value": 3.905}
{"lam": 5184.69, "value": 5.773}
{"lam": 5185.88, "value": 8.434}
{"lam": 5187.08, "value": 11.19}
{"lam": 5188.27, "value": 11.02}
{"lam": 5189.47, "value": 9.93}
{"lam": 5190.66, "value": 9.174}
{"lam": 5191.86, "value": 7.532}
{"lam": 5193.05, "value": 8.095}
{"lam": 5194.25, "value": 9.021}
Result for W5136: -0.05 mag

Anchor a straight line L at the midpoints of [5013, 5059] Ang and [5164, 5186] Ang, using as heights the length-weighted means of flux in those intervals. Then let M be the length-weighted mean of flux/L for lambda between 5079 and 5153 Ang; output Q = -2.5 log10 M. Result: -0.17 mag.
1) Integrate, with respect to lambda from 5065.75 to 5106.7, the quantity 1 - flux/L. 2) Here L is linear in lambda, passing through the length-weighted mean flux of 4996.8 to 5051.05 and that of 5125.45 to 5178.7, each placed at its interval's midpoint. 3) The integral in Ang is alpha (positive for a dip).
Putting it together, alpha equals -1.4 Ang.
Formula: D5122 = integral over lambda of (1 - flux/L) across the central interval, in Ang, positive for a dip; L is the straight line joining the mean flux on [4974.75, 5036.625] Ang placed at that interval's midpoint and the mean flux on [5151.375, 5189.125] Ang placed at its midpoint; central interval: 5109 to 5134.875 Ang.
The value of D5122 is -2.59 Ang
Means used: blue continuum 9.72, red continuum 8.38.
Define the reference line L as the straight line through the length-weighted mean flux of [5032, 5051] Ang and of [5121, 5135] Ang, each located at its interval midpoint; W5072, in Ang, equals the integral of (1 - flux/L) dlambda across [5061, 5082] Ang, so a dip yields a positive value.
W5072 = 0.1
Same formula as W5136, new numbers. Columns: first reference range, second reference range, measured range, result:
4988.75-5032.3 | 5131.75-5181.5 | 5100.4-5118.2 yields -0.06 mag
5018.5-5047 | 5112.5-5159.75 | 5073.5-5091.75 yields -0.01 mag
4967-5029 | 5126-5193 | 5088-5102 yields -0.08 mag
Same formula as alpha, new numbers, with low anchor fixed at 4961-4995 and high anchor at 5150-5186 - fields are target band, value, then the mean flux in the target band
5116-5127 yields -1.4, 9.77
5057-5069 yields -0.7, 9.69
